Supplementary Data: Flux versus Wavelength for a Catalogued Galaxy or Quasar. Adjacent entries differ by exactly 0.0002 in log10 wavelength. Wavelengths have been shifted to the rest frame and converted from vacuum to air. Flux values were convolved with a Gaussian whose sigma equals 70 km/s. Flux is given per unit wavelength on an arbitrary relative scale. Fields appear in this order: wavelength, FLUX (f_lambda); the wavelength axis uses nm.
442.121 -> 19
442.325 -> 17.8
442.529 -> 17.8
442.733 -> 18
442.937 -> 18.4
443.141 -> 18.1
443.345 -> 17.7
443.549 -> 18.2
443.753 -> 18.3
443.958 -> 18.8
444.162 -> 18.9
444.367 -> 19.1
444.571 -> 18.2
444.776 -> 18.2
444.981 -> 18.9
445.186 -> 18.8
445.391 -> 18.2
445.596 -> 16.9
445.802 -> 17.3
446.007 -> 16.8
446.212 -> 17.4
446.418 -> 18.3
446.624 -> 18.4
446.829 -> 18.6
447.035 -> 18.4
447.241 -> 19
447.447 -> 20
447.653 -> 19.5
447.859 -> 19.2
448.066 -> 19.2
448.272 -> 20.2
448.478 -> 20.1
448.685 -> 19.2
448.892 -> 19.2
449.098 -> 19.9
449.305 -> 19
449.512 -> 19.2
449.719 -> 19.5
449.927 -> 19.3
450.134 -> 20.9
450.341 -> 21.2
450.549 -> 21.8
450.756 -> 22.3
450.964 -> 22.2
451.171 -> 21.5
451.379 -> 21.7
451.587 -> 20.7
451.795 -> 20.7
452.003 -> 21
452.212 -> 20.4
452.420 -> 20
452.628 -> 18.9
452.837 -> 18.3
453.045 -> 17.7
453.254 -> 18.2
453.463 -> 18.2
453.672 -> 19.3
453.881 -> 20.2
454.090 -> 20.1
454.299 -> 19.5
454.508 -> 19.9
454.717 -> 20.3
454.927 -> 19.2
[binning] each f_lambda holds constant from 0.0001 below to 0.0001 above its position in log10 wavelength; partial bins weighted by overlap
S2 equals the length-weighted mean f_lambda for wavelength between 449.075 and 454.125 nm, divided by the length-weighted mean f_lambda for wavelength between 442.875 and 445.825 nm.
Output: 1.10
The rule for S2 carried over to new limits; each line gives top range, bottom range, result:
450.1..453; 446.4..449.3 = 1.08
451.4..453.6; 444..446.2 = 1.08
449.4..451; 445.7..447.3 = 1.15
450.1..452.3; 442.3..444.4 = 1.17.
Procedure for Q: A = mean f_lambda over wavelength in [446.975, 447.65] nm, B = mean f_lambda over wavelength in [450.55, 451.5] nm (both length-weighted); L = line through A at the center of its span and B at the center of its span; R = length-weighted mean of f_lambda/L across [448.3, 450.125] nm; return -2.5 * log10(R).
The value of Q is 0.06 mag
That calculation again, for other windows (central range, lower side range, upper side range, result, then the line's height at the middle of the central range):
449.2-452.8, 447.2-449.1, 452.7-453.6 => -0.10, 18.8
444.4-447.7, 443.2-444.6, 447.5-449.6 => 0.04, 18.9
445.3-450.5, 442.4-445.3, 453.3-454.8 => -0.01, 18.9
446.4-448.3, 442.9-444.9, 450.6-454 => 0.00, 19.1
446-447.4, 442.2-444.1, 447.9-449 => 0.05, 19.1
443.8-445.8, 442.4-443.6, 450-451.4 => 0.03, 18.9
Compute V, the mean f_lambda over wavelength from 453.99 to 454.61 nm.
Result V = 19.8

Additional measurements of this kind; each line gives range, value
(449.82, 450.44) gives 20.4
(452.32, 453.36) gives 18.6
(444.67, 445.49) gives 18.5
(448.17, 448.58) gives 20.2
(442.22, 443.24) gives 18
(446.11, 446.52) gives 17.8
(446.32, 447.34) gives 18.5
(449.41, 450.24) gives 19.7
